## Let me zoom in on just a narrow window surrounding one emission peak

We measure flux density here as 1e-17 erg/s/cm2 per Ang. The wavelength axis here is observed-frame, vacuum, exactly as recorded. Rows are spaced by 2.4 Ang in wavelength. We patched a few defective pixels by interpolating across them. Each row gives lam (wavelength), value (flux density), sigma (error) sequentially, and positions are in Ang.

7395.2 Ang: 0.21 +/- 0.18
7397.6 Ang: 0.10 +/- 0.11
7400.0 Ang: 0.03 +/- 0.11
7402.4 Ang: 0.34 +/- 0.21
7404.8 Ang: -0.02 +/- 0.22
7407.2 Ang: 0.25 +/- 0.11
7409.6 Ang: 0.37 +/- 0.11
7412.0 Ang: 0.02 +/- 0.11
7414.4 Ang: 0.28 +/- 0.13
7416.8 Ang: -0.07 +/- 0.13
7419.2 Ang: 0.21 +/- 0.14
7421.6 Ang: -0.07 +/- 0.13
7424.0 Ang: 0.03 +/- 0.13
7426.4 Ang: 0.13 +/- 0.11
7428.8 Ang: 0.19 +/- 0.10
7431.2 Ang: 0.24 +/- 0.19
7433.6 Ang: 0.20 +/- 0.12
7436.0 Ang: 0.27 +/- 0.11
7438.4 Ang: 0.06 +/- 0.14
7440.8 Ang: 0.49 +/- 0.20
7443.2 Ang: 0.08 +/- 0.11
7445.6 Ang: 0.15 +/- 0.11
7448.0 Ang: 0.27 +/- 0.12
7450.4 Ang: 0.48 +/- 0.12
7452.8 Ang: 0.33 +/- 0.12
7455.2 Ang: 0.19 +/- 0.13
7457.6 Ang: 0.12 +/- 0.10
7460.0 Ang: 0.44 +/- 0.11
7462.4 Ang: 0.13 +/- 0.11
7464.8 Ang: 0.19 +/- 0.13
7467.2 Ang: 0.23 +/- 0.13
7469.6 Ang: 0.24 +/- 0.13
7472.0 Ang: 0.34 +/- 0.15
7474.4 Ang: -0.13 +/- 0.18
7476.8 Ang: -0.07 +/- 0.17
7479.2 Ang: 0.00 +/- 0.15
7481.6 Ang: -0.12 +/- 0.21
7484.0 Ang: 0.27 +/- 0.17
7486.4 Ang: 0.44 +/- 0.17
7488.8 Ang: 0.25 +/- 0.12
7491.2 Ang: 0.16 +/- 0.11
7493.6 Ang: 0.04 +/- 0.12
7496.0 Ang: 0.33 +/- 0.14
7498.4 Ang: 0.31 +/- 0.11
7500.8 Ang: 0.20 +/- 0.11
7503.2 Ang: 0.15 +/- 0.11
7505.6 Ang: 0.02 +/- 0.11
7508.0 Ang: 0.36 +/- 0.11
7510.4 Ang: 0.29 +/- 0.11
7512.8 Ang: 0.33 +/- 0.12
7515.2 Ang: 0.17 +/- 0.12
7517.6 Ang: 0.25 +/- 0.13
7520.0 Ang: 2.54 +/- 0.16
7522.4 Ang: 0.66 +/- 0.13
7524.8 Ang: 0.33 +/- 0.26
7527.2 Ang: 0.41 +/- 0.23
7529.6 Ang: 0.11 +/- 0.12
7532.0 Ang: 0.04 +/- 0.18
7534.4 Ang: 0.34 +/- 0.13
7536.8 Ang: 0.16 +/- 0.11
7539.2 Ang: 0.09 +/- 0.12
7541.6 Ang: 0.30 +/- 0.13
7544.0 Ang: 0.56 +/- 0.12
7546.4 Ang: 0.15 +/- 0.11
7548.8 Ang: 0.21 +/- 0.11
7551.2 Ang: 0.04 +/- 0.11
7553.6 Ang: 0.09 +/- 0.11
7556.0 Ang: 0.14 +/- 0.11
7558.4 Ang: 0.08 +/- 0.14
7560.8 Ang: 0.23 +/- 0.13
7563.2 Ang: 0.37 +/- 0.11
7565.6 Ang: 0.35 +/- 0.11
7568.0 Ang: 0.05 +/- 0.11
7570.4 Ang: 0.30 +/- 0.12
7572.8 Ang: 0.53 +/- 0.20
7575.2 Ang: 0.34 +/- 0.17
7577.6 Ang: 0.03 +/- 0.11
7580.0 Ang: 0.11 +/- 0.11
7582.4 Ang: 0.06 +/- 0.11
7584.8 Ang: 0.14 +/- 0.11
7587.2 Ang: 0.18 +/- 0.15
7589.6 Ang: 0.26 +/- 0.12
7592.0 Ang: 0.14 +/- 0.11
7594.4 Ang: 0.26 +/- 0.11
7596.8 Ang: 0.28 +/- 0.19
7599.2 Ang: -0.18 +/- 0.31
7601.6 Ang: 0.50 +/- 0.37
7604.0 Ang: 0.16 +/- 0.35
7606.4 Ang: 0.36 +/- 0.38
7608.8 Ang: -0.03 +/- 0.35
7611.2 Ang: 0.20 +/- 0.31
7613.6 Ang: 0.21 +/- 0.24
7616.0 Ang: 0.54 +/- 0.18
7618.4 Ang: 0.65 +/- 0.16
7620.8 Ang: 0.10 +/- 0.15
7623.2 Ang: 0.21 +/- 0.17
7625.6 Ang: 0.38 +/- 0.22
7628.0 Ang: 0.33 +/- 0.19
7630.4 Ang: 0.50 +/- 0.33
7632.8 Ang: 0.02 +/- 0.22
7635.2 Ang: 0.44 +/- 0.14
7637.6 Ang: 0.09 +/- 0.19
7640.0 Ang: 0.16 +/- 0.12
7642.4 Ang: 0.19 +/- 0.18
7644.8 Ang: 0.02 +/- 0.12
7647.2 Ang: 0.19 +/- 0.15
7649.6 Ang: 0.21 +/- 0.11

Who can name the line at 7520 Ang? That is H-alpha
